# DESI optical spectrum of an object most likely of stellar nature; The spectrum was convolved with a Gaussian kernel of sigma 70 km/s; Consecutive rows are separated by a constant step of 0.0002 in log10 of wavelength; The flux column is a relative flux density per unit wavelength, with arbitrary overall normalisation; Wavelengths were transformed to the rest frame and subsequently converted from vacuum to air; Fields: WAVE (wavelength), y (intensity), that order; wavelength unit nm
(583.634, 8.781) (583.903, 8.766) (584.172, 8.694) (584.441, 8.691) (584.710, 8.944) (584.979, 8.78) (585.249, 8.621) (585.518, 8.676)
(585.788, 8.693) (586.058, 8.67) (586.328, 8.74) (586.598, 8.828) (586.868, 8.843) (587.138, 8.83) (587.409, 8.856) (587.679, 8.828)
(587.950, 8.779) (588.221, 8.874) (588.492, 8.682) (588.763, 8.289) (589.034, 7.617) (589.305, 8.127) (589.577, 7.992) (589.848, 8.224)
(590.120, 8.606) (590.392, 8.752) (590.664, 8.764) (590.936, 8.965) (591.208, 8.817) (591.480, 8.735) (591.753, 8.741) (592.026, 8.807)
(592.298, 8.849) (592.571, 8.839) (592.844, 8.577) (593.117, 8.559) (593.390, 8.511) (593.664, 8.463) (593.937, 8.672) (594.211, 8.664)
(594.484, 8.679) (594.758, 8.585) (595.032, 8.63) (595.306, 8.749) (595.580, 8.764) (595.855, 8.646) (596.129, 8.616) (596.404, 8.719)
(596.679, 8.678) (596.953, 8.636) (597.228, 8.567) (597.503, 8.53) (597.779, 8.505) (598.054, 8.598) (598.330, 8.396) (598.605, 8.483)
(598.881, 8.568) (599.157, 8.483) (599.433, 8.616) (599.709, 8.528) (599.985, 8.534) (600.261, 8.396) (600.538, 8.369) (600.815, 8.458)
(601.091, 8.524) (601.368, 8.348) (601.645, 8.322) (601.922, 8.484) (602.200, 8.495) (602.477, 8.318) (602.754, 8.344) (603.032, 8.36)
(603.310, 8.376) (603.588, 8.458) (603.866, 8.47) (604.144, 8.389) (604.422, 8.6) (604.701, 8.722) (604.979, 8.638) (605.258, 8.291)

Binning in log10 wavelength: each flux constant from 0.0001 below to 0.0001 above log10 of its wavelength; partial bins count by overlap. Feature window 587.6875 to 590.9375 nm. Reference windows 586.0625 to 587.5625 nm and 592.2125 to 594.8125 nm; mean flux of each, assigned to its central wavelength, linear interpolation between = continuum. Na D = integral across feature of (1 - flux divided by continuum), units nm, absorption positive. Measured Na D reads 0.10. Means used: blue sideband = 8.81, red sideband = 8.64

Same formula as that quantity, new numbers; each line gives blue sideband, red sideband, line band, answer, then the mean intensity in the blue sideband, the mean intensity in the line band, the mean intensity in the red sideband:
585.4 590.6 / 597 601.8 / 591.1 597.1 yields -0.11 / 8.58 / 8.68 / 8.49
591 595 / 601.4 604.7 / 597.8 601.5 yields 0.01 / 8.68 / 8.49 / 8.43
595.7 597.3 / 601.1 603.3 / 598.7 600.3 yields 0.00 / 8.65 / 8.53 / 8.39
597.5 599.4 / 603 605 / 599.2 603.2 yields 0.03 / 8.51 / 8.44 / 8.5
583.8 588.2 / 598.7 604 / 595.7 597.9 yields -0.02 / 8.77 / 8.61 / 8.44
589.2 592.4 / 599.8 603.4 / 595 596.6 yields -0.03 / 8.62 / 8.69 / 8.41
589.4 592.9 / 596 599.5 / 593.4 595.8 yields -0.01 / 8.66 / 8.64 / 8.57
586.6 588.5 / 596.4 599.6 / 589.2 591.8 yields 0.05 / 8.82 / 8.57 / 8.56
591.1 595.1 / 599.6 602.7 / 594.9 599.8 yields -0.03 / 8.67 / 8.59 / 8.43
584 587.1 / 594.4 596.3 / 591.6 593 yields -0.01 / 8.75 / 8.76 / 8.67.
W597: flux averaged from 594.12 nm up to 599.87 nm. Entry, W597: 8.6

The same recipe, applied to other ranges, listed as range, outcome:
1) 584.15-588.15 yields 8.77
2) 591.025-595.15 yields 8.68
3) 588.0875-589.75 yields 8.26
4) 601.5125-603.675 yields 8.39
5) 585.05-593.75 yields 8.63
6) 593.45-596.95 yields 8.65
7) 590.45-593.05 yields 8.78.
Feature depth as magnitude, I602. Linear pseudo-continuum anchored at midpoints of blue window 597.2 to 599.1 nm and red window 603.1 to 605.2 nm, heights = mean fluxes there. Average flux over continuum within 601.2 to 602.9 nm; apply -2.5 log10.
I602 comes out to 0.016 mag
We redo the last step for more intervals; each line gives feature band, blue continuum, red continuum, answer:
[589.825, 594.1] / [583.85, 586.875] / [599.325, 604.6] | -0.008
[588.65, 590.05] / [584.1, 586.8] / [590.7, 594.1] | 0.084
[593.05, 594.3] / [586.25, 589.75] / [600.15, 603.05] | -0.010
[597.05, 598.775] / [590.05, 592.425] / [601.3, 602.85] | 0.004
